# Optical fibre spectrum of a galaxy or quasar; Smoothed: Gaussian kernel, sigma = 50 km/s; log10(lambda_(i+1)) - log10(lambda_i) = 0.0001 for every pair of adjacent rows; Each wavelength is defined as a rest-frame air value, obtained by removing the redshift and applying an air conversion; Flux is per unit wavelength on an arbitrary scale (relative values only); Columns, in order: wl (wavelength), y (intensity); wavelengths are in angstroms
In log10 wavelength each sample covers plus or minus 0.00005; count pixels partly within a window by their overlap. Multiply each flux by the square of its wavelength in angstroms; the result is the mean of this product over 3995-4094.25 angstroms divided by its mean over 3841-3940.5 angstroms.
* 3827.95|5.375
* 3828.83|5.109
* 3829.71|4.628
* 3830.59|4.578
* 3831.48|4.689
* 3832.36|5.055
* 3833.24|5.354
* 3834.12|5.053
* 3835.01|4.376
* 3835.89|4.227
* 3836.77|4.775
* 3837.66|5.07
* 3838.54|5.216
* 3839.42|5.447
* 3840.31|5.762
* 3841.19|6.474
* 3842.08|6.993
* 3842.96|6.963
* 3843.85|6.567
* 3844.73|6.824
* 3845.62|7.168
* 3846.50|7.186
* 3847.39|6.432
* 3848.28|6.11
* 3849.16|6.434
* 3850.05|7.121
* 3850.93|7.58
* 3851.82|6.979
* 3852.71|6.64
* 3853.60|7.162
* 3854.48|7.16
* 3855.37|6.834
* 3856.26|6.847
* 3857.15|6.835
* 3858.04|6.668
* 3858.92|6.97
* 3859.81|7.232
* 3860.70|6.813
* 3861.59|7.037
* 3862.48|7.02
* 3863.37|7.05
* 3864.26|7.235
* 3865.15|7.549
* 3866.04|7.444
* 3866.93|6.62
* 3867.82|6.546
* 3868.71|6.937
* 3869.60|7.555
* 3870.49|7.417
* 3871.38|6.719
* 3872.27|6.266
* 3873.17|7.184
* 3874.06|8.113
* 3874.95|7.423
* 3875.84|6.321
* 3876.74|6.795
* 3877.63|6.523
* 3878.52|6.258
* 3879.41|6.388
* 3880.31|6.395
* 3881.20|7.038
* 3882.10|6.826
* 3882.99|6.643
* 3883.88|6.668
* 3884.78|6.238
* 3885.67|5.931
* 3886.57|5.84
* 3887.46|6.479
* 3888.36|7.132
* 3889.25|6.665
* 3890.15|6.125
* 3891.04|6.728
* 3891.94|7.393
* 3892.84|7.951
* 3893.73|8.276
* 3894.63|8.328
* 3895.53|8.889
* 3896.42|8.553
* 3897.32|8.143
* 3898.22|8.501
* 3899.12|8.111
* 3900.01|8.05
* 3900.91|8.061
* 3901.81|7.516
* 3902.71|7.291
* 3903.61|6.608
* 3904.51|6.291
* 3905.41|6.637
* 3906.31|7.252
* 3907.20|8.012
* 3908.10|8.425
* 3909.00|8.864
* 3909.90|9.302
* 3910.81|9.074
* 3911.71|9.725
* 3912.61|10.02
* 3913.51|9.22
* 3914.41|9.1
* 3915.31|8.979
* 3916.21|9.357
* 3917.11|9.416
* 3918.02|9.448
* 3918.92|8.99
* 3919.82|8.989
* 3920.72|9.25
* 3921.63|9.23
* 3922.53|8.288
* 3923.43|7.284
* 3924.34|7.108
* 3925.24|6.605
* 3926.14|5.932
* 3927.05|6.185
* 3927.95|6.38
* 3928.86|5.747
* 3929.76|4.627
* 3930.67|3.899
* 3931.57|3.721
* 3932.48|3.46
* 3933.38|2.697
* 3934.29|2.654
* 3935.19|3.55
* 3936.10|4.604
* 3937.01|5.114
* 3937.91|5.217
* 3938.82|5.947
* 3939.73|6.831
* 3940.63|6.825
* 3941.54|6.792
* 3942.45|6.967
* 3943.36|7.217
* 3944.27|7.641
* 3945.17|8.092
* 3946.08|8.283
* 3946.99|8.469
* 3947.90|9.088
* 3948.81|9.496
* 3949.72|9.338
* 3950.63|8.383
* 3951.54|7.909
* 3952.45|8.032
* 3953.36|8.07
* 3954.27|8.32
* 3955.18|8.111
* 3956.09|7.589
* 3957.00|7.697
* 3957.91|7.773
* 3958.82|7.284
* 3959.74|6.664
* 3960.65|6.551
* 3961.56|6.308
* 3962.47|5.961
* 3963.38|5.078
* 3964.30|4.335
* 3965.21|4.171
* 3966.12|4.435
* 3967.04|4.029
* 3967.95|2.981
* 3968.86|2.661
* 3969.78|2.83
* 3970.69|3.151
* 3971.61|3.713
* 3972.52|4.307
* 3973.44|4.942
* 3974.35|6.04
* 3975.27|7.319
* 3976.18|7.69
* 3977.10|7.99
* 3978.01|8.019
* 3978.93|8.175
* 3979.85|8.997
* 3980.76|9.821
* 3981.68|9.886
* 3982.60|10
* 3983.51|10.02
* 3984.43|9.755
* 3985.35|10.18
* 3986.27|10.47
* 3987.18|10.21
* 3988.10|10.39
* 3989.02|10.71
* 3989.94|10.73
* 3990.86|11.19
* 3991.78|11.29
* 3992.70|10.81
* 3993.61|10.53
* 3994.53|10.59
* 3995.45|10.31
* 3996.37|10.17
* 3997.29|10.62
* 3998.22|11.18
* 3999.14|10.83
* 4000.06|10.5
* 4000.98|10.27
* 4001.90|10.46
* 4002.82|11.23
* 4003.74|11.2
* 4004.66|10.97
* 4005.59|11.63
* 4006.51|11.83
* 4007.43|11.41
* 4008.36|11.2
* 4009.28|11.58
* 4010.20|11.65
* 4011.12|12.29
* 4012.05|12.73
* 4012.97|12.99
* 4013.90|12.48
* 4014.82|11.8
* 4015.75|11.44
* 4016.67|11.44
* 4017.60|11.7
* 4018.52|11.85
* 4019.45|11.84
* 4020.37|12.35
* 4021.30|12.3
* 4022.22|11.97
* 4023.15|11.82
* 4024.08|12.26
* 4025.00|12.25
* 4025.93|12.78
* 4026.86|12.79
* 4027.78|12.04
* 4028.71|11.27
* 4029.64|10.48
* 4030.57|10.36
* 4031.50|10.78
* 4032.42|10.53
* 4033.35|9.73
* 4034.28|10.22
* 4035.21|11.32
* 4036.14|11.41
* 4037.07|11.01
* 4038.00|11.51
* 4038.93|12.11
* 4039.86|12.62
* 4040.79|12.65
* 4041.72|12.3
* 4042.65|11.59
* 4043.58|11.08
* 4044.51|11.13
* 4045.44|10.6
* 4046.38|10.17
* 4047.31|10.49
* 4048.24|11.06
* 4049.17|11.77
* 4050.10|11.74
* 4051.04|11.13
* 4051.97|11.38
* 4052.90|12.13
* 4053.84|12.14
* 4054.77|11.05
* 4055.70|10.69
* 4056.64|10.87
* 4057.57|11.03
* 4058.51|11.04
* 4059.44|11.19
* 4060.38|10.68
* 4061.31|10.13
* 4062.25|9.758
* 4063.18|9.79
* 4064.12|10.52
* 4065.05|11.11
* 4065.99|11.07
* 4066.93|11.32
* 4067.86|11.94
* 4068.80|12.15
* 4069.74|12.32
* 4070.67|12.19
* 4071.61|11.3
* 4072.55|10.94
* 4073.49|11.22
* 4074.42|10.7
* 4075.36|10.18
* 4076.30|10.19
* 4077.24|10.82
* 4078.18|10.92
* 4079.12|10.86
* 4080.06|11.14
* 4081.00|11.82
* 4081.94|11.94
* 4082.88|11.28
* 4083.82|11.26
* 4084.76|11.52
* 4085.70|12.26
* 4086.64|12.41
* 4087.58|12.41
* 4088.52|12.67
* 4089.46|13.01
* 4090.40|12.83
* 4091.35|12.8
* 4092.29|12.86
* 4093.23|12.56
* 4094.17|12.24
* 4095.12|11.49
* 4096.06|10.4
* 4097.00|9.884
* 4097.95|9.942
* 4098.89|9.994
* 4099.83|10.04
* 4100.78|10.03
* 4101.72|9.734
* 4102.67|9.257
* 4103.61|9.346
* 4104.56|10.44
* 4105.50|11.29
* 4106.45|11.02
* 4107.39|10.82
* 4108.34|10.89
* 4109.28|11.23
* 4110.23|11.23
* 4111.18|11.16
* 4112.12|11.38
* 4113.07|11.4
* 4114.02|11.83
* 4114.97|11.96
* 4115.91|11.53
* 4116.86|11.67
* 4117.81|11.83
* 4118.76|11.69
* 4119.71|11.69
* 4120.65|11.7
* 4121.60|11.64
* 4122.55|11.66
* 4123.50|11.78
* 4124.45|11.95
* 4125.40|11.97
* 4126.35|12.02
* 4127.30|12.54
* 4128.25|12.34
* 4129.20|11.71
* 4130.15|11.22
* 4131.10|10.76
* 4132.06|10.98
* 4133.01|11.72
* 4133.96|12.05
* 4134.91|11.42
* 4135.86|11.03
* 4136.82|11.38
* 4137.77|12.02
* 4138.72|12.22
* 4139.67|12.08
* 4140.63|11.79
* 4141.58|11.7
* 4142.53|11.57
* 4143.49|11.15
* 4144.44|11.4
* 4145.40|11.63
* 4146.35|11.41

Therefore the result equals 1.75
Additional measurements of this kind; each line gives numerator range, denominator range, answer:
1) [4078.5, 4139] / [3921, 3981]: 1.95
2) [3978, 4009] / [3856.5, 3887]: 1.63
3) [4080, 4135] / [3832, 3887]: 1.98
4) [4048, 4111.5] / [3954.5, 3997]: 1.53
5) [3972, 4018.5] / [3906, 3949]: 1.48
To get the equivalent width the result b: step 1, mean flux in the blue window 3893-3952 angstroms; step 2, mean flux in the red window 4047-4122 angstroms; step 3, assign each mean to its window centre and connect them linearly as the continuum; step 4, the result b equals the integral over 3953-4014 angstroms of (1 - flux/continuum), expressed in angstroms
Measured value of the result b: 1.5 angstroms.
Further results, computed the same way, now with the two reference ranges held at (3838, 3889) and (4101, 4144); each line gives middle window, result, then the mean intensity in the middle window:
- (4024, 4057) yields -4.74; 11.4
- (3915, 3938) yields 4.23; 6.41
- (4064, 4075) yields -1.00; 11.4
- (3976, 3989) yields -0.84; 9.48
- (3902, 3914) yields -0.99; 8.2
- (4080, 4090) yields -1.19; 12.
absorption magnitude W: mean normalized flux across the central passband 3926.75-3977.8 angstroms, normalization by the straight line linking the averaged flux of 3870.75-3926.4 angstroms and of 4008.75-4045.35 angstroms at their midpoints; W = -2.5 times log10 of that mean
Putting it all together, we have 0.468 mag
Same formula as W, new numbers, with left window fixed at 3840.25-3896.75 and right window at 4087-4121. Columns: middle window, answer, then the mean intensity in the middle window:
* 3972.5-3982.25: 0.16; 7.73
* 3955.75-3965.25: 0.33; 6.39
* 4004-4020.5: -0.23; 11.8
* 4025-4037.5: -0.13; 11.2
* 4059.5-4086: -0.04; 11.1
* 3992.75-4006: -0.15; 10.7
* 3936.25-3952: 0.12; 7.45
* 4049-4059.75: -0.10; 11.3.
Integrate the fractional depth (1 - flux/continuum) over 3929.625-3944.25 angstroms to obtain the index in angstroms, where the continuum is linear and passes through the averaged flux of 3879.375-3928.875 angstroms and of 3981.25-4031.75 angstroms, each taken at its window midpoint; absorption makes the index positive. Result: 6.25 angstroms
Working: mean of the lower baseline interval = 7.74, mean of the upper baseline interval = 11.2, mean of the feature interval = 5.09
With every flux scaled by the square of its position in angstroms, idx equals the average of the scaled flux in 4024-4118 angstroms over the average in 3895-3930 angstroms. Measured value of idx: 1.5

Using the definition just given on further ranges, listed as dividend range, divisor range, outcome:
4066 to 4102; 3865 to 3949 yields 1.74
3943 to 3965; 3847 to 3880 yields 1.14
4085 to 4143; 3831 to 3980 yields 1.87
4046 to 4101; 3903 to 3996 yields 1.61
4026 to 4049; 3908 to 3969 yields 1.70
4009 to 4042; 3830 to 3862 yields 2.06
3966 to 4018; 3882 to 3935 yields 1.35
